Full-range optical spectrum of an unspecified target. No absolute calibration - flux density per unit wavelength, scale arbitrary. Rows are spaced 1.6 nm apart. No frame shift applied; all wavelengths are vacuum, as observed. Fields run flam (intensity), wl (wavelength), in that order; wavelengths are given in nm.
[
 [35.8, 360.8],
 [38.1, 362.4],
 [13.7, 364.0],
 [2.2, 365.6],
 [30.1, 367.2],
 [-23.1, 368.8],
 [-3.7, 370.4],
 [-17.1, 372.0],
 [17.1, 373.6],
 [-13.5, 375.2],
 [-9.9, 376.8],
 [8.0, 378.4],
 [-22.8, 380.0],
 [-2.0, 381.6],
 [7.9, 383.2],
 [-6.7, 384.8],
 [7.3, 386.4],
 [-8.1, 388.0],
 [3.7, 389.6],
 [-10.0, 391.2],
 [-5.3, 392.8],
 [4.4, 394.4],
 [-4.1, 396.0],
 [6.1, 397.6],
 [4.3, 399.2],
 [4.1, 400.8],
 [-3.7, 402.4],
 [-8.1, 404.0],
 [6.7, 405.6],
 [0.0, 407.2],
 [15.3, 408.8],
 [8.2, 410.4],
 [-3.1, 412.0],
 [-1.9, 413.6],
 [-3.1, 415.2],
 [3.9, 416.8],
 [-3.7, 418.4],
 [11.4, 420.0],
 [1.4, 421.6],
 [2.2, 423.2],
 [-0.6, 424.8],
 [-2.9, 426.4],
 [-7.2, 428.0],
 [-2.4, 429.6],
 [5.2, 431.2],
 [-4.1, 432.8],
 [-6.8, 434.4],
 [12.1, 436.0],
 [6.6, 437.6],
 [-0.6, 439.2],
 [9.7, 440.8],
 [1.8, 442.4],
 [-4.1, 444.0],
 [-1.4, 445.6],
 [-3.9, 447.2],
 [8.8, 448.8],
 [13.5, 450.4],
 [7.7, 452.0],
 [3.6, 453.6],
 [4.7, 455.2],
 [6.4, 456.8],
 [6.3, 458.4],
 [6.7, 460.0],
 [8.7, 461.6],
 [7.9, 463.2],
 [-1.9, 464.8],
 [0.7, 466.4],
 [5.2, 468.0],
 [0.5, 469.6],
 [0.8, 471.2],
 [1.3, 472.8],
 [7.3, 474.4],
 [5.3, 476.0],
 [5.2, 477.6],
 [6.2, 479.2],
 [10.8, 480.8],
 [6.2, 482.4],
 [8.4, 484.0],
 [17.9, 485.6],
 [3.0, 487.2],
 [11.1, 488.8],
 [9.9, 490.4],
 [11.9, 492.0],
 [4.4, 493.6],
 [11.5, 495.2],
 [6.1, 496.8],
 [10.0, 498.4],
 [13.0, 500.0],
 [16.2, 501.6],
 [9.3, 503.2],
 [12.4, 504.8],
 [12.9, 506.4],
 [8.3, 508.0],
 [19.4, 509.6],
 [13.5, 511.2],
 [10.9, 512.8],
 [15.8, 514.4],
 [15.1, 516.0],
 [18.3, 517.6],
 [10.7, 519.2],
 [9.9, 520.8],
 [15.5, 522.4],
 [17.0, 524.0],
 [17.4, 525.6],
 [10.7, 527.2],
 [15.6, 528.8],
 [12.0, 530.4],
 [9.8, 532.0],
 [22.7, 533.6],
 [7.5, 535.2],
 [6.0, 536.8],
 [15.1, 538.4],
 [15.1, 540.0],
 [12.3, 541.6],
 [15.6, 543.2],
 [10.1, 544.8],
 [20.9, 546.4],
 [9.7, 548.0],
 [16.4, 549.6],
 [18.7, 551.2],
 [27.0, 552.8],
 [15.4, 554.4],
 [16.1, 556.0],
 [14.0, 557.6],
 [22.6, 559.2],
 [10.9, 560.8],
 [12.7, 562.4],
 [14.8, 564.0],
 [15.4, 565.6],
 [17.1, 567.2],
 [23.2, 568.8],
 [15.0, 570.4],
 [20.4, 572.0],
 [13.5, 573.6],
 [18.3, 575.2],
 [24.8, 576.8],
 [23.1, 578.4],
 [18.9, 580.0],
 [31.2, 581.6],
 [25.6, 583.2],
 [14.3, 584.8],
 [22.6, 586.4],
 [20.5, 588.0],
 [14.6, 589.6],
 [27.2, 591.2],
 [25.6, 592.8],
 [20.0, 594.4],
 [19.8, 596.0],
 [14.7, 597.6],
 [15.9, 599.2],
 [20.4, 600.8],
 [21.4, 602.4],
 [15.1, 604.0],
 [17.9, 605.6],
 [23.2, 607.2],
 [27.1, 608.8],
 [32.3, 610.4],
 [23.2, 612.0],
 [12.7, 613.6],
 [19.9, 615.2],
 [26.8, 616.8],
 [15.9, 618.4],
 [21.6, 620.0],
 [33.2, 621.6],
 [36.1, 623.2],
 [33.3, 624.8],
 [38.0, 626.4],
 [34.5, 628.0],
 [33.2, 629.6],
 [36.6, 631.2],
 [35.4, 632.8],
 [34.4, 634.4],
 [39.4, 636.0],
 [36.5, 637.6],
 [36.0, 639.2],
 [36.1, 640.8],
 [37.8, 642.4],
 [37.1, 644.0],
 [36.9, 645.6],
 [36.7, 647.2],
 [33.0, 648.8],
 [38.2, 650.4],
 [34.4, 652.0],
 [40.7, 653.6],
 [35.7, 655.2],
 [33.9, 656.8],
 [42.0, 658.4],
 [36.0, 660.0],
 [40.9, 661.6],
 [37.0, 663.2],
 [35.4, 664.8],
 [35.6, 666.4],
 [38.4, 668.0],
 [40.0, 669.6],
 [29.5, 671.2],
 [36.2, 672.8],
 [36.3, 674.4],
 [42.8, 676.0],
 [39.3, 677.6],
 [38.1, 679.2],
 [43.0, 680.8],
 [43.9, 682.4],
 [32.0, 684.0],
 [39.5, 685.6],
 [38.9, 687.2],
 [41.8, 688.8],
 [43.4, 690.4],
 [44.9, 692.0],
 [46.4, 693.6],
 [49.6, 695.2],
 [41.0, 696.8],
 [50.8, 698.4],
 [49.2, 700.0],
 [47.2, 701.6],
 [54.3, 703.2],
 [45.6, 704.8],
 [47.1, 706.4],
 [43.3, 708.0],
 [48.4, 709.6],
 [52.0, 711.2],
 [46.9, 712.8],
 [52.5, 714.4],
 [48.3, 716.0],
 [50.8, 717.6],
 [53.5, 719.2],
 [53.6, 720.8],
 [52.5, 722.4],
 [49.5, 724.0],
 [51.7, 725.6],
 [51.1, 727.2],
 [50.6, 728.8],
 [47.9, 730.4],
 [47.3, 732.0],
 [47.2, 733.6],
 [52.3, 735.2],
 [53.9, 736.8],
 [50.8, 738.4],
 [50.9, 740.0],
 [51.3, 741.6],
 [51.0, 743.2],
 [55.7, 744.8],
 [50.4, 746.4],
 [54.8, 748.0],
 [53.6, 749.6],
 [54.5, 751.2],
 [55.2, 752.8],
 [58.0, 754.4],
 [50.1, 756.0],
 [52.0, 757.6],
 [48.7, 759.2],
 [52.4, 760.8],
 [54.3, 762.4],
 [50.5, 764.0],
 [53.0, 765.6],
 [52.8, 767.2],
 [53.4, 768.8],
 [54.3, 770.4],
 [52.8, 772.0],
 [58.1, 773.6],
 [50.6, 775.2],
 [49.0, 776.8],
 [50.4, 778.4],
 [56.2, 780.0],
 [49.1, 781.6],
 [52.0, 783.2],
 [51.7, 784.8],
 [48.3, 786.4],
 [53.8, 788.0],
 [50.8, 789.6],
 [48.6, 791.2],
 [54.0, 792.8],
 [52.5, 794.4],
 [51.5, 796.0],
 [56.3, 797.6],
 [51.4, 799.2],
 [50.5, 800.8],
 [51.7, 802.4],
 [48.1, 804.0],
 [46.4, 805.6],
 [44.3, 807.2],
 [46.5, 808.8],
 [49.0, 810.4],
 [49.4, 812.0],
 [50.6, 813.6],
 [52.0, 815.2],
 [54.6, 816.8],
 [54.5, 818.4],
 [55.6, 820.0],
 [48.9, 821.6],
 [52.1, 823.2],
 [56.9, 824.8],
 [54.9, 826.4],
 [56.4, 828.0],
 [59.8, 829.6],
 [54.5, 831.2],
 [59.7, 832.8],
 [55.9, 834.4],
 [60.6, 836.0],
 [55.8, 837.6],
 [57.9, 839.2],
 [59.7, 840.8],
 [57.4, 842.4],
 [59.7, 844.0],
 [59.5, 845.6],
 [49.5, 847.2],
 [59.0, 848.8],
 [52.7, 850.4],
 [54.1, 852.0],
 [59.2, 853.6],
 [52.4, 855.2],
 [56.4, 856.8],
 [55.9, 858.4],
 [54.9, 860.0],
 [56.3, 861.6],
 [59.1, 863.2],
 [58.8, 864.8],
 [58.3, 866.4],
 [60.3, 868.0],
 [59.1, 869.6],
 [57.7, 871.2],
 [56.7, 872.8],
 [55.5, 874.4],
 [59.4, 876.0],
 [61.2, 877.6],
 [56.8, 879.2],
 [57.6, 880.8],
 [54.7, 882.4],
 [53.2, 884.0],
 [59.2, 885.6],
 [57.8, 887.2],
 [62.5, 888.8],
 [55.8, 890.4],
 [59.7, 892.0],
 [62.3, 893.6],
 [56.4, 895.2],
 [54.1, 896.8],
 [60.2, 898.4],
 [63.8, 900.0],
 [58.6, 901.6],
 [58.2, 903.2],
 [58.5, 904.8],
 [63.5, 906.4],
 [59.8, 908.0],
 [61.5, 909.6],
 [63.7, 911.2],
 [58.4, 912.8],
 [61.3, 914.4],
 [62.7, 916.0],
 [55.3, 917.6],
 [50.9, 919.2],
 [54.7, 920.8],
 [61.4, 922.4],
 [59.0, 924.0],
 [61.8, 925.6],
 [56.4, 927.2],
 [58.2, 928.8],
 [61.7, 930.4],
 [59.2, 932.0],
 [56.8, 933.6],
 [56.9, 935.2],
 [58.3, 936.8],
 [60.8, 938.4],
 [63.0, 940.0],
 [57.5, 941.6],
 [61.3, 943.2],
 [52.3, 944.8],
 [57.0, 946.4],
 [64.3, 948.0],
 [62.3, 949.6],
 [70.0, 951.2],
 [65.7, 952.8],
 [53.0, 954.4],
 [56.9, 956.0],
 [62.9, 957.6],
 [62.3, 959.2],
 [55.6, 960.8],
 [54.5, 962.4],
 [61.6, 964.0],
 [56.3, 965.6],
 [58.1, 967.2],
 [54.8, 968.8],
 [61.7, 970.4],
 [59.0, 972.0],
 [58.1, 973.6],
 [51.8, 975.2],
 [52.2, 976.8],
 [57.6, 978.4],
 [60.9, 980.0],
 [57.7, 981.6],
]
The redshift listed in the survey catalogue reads 0.560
